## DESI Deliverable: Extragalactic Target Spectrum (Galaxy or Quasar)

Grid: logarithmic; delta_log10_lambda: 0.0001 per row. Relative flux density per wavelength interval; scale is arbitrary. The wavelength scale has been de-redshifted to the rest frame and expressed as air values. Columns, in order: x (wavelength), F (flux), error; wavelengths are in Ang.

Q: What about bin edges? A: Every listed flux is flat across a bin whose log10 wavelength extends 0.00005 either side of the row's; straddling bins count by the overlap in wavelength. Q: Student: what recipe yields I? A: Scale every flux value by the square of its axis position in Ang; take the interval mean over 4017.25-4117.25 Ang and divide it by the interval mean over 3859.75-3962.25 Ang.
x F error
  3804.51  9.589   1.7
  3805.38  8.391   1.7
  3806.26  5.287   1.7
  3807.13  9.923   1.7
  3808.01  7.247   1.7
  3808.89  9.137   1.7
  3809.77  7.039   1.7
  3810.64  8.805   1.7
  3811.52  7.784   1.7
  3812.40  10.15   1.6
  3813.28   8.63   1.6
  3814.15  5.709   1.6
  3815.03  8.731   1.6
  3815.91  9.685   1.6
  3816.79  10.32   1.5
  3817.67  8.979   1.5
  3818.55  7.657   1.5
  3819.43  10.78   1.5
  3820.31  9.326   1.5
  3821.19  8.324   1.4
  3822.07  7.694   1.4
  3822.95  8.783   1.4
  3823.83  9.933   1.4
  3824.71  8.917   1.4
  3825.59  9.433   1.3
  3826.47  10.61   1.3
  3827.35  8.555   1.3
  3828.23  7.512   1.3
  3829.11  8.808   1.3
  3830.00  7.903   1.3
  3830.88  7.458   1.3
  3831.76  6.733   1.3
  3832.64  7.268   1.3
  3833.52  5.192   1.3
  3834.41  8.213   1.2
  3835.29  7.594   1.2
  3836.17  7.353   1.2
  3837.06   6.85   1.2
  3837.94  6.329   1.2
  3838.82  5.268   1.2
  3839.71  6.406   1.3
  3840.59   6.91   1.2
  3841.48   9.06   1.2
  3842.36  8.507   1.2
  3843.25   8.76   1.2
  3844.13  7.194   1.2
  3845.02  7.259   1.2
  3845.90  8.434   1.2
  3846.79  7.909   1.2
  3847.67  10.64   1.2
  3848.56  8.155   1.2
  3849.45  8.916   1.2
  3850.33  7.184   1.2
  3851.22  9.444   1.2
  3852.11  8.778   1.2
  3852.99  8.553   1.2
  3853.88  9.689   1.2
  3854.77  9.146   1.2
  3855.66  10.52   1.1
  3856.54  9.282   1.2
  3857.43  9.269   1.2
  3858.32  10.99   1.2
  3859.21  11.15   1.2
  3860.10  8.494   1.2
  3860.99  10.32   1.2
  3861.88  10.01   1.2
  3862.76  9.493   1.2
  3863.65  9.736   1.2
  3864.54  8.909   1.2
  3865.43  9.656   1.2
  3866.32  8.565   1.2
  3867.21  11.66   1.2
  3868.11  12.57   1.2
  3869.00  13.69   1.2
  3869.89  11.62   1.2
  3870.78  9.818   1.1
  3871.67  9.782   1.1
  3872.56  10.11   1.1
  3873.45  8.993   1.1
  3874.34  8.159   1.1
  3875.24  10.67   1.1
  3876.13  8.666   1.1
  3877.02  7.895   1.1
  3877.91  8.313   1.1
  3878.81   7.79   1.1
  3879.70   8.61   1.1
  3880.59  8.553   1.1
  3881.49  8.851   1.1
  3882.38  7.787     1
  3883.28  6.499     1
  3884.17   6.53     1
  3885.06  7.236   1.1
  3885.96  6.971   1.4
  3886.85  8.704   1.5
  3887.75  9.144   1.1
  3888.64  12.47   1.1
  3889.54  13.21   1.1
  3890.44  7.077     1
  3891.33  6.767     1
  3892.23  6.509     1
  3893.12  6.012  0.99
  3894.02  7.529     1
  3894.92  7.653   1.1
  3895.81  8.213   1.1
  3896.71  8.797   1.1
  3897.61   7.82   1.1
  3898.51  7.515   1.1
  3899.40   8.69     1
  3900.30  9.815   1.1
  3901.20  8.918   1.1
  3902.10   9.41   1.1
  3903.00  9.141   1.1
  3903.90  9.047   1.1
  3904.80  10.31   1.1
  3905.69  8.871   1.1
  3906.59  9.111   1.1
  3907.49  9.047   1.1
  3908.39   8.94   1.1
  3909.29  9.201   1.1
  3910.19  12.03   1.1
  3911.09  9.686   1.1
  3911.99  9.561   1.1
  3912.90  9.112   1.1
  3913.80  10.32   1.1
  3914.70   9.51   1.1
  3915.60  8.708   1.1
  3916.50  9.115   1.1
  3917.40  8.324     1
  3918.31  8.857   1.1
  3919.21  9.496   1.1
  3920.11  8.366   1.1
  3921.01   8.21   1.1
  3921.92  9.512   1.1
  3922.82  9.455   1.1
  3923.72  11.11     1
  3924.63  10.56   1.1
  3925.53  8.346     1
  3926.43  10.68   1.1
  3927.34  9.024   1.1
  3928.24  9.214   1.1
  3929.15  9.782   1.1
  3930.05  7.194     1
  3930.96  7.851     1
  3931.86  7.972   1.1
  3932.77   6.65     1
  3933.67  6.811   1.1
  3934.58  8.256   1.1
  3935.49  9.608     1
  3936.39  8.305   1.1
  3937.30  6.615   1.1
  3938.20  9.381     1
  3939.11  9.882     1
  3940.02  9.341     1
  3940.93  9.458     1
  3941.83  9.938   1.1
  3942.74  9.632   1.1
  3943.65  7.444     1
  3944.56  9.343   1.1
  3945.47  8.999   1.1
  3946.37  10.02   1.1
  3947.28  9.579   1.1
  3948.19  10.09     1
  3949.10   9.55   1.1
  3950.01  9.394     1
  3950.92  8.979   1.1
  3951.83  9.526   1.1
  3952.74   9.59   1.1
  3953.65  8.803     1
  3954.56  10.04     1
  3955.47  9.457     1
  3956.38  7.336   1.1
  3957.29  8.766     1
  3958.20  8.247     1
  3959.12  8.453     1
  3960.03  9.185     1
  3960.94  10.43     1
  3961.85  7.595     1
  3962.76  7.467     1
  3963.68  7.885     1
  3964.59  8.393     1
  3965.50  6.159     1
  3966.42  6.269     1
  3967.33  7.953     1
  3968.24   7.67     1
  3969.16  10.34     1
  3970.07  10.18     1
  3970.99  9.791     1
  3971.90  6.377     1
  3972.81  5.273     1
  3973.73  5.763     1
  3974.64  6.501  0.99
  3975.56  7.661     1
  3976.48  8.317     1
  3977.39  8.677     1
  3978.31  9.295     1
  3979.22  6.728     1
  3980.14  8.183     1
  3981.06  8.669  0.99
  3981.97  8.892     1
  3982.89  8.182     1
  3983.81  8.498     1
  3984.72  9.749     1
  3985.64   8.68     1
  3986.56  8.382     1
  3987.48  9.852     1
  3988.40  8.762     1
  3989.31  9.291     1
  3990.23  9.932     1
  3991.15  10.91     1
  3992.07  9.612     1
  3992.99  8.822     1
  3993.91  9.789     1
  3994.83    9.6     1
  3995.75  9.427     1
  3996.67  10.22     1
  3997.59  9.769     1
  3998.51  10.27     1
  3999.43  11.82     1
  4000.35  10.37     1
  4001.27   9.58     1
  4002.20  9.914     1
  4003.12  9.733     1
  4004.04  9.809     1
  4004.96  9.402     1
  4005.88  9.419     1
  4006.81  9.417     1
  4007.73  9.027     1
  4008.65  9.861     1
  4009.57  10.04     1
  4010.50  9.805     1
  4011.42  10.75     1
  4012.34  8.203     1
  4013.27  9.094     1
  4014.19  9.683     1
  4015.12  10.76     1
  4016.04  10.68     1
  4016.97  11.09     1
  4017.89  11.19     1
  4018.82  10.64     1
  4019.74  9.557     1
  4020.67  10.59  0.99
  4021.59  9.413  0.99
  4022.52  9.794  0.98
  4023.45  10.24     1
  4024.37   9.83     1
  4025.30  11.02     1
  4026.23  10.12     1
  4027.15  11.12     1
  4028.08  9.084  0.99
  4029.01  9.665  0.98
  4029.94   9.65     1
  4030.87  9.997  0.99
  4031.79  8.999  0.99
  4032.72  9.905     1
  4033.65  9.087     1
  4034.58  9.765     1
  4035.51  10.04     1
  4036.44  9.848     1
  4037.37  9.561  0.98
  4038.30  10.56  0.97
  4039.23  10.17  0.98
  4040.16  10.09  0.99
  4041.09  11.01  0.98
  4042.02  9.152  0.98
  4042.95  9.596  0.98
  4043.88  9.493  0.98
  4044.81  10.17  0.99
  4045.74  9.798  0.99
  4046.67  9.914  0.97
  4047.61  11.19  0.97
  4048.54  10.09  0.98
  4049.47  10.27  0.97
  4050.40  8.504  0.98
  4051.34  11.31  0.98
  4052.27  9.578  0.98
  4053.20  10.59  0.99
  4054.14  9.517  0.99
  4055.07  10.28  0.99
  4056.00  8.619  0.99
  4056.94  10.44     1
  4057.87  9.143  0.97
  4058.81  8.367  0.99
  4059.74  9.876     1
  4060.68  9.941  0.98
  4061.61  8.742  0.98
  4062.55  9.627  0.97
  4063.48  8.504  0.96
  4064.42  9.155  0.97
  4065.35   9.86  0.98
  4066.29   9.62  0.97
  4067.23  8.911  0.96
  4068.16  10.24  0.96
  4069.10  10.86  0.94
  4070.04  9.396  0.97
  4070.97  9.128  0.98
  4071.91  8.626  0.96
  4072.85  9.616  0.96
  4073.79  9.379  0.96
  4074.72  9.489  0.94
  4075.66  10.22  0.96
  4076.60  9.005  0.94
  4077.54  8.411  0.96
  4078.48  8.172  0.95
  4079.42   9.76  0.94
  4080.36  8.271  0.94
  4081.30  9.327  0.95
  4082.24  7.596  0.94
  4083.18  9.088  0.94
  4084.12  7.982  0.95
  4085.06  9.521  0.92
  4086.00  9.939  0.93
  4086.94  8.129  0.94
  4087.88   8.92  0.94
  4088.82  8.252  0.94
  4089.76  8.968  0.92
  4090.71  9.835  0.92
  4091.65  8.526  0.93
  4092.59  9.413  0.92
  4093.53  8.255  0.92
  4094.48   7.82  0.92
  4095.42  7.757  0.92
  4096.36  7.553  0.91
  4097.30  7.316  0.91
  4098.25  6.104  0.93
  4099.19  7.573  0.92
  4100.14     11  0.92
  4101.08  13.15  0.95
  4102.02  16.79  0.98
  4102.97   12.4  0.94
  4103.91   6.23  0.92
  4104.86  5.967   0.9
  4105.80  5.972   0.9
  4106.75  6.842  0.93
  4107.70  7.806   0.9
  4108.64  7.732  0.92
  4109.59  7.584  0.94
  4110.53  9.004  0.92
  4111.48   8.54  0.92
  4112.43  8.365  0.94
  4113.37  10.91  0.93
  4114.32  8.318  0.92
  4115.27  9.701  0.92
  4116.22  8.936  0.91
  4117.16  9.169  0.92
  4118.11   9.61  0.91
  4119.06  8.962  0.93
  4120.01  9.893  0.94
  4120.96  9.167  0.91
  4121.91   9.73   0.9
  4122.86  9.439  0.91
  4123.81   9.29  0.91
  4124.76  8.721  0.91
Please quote 1.12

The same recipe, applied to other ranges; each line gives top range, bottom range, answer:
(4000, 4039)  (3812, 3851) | 1.33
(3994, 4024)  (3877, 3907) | 1.26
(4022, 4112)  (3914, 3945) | 1.12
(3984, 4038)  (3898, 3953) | 1.13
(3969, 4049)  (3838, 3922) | 1.14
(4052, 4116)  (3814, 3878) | 1.15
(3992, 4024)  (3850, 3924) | 1.15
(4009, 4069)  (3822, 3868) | 1.27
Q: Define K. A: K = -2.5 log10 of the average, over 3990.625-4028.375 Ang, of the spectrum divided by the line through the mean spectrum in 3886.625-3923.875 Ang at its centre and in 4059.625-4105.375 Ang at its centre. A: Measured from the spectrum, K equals -0.10 mag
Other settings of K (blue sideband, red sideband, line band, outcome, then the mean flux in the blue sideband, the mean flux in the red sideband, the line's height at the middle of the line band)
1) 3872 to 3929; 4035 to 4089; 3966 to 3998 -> 0.07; 8.88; 9.5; 9.19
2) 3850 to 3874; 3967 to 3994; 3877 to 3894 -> 0.18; 9.91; 8.55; 9.64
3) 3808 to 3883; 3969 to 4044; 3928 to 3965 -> 0.05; 8.78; 9.49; 9.22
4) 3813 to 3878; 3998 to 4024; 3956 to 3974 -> 0.21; 8.84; 10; 9.68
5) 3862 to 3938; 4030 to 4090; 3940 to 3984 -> 0.08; 8.97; 9.5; 9.18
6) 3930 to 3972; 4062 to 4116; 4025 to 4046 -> -0.12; 8.68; 8.95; 8.85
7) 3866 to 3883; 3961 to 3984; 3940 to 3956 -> -0.13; 9.56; 7.9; 8.32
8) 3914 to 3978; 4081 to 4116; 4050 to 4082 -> -0.08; 8.67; 8.76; 8.74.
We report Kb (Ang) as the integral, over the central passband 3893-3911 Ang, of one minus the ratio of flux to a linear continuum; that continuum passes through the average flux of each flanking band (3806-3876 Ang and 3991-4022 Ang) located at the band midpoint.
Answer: 0.69 Ang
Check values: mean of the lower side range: 8.8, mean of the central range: 8.87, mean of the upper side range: 9.94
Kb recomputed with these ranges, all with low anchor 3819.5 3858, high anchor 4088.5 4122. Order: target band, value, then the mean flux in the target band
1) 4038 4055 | -2.6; 10.1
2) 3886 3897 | -0.1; 8.45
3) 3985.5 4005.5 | -2.6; 9.74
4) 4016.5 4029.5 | -2.3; 10.2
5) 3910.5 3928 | -1.9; 9.38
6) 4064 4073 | -0.8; 9.54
